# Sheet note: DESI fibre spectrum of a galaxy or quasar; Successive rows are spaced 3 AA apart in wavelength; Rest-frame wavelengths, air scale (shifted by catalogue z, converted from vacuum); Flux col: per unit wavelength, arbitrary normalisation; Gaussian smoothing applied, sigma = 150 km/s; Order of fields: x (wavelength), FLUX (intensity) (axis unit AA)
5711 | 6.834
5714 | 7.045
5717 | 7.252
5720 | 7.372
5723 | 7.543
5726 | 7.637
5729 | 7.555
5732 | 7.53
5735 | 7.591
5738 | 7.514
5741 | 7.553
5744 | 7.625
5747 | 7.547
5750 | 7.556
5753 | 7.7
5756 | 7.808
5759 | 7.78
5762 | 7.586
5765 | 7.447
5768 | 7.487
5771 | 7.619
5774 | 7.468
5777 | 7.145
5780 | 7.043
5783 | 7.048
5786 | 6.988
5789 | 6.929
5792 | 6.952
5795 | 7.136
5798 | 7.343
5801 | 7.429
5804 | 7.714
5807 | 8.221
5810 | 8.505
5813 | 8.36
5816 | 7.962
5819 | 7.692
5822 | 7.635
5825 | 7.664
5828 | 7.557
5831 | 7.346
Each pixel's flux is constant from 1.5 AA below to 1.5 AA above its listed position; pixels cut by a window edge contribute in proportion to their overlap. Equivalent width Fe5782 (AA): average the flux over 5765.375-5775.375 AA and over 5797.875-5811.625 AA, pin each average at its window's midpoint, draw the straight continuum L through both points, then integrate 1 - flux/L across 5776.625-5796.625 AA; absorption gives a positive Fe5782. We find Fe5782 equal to 1.7 AA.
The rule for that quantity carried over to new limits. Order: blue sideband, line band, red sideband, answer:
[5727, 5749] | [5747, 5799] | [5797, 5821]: 2.5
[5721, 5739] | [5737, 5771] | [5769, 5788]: -1.0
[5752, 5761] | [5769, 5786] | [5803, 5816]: 1.5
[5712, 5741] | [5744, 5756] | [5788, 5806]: -0.4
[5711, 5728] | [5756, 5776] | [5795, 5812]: 0.0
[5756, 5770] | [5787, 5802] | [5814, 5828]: 1.0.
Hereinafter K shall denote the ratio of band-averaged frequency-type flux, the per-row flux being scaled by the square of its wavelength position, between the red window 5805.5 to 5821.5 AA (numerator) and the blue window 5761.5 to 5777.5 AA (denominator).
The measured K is 1.10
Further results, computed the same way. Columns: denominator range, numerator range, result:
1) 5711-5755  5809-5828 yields 1.09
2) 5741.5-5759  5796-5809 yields 1.02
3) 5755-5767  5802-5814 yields 1.09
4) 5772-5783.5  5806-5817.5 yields 1.16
